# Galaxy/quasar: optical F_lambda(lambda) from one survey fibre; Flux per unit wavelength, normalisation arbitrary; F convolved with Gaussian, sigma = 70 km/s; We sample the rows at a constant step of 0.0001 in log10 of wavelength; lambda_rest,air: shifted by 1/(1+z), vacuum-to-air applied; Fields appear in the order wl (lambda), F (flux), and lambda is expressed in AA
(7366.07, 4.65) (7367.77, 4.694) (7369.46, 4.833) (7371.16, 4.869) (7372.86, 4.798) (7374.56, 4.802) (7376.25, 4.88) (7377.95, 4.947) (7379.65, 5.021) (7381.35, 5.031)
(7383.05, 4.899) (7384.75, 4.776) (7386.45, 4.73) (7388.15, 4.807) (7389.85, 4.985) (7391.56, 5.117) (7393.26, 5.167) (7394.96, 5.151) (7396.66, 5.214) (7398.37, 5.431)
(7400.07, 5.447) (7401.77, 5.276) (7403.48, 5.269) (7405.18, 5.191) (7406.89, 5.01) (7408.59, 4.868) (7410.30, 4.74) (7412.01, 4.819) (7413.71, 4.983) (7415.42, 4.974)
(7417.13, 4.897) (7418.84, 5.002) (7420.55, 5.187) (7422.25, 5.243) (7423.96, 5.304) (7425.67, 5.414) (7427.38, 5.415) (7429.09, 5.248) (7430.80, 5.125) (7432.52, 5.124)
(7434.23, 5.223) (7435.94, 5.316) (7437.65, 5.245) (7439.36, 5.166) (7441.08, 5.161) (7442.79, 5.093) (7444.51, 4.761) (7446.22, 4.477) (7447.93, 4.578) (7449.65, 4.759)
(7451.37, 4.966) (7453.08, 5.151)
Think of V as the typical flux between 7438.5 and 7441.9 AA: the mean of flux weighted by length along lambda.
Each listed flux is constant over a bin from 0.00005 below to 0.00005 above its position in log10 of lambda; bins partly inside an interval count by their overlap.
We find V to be 5.16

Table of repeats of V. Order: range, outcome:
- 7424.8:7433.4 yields 5.26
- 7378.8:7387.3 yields 4.89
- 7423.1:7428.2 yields 5.38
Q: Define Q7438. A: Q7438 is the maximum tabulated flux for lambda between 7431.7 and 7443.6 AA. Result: 5.316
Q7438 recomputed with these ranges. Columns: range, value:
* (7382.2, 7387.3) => 4.899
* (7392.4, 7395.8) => 5.167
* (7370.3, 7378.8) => 4.947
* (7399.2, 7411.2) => 5.447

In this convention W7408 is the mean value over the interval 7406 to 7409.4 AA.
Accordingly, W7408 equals 4.94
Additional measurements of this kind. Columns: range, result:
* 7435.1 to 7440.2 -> 5.25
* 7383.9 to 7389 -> 4.77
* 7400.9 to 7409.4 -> 5.13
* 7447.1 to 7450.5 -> 4.66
